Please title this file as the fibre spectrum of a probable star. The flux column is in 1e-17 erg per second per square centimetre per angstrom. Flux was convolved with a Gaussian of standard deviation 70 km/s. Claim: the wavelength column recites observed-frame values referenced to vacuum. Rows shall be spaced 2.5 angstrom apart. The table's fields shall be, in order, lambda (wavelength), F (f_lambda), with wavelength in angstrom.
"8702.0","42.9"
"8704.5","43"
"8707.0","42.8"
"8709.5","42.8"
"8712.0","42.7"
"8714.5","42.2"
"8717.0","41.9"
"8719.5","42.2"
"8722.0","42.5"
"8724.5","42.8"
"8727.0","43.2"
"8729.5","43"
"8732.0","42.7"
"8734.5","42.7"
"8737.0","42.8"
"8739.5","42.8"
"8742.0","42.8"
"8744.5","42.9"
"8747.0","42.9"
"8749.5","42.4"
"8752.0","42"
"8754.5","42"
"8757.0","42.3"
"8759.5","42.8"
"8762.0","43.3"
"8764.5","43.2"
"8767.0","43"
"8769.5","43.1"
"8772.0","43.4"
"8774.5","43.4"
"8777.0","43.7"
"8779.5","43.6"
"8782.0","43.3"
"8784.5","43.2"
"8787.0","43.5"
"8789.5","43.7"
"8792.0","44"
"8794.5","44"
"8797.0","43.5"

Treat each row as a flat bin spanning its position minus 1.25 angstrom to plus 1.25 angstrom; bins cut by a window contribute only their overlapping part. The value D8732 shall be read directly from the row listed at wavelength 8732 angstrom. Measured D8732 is 42.7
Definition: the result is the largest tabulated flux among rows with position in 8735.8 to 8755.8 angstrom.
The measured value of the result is 42.9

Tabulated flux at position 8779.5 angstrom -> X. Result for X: 43.6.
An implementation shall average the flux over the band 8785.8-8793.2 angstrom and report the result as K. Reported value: 43.7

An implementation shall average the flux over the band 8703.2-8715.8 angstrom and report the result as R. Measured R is 42.7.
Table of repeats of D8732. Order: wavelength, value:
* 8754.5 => 42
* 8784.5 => 43.2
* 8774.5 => 43.4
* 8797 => 43.5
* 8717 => 41.9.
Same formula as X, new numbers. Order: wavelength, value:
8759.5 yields 42.8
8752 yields 42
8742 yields 42.8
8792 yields 44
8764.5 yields 43.2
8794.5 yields 44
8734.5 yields 42.7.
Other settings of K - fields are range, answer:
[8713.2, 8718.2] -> 42.1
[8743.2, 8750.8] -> 42.7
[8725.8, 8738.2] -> 42.9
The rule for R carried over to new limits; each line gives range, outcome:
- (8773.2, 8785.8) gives 43.4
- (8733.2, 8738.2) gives 42.7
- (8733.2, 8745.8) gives 42.8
